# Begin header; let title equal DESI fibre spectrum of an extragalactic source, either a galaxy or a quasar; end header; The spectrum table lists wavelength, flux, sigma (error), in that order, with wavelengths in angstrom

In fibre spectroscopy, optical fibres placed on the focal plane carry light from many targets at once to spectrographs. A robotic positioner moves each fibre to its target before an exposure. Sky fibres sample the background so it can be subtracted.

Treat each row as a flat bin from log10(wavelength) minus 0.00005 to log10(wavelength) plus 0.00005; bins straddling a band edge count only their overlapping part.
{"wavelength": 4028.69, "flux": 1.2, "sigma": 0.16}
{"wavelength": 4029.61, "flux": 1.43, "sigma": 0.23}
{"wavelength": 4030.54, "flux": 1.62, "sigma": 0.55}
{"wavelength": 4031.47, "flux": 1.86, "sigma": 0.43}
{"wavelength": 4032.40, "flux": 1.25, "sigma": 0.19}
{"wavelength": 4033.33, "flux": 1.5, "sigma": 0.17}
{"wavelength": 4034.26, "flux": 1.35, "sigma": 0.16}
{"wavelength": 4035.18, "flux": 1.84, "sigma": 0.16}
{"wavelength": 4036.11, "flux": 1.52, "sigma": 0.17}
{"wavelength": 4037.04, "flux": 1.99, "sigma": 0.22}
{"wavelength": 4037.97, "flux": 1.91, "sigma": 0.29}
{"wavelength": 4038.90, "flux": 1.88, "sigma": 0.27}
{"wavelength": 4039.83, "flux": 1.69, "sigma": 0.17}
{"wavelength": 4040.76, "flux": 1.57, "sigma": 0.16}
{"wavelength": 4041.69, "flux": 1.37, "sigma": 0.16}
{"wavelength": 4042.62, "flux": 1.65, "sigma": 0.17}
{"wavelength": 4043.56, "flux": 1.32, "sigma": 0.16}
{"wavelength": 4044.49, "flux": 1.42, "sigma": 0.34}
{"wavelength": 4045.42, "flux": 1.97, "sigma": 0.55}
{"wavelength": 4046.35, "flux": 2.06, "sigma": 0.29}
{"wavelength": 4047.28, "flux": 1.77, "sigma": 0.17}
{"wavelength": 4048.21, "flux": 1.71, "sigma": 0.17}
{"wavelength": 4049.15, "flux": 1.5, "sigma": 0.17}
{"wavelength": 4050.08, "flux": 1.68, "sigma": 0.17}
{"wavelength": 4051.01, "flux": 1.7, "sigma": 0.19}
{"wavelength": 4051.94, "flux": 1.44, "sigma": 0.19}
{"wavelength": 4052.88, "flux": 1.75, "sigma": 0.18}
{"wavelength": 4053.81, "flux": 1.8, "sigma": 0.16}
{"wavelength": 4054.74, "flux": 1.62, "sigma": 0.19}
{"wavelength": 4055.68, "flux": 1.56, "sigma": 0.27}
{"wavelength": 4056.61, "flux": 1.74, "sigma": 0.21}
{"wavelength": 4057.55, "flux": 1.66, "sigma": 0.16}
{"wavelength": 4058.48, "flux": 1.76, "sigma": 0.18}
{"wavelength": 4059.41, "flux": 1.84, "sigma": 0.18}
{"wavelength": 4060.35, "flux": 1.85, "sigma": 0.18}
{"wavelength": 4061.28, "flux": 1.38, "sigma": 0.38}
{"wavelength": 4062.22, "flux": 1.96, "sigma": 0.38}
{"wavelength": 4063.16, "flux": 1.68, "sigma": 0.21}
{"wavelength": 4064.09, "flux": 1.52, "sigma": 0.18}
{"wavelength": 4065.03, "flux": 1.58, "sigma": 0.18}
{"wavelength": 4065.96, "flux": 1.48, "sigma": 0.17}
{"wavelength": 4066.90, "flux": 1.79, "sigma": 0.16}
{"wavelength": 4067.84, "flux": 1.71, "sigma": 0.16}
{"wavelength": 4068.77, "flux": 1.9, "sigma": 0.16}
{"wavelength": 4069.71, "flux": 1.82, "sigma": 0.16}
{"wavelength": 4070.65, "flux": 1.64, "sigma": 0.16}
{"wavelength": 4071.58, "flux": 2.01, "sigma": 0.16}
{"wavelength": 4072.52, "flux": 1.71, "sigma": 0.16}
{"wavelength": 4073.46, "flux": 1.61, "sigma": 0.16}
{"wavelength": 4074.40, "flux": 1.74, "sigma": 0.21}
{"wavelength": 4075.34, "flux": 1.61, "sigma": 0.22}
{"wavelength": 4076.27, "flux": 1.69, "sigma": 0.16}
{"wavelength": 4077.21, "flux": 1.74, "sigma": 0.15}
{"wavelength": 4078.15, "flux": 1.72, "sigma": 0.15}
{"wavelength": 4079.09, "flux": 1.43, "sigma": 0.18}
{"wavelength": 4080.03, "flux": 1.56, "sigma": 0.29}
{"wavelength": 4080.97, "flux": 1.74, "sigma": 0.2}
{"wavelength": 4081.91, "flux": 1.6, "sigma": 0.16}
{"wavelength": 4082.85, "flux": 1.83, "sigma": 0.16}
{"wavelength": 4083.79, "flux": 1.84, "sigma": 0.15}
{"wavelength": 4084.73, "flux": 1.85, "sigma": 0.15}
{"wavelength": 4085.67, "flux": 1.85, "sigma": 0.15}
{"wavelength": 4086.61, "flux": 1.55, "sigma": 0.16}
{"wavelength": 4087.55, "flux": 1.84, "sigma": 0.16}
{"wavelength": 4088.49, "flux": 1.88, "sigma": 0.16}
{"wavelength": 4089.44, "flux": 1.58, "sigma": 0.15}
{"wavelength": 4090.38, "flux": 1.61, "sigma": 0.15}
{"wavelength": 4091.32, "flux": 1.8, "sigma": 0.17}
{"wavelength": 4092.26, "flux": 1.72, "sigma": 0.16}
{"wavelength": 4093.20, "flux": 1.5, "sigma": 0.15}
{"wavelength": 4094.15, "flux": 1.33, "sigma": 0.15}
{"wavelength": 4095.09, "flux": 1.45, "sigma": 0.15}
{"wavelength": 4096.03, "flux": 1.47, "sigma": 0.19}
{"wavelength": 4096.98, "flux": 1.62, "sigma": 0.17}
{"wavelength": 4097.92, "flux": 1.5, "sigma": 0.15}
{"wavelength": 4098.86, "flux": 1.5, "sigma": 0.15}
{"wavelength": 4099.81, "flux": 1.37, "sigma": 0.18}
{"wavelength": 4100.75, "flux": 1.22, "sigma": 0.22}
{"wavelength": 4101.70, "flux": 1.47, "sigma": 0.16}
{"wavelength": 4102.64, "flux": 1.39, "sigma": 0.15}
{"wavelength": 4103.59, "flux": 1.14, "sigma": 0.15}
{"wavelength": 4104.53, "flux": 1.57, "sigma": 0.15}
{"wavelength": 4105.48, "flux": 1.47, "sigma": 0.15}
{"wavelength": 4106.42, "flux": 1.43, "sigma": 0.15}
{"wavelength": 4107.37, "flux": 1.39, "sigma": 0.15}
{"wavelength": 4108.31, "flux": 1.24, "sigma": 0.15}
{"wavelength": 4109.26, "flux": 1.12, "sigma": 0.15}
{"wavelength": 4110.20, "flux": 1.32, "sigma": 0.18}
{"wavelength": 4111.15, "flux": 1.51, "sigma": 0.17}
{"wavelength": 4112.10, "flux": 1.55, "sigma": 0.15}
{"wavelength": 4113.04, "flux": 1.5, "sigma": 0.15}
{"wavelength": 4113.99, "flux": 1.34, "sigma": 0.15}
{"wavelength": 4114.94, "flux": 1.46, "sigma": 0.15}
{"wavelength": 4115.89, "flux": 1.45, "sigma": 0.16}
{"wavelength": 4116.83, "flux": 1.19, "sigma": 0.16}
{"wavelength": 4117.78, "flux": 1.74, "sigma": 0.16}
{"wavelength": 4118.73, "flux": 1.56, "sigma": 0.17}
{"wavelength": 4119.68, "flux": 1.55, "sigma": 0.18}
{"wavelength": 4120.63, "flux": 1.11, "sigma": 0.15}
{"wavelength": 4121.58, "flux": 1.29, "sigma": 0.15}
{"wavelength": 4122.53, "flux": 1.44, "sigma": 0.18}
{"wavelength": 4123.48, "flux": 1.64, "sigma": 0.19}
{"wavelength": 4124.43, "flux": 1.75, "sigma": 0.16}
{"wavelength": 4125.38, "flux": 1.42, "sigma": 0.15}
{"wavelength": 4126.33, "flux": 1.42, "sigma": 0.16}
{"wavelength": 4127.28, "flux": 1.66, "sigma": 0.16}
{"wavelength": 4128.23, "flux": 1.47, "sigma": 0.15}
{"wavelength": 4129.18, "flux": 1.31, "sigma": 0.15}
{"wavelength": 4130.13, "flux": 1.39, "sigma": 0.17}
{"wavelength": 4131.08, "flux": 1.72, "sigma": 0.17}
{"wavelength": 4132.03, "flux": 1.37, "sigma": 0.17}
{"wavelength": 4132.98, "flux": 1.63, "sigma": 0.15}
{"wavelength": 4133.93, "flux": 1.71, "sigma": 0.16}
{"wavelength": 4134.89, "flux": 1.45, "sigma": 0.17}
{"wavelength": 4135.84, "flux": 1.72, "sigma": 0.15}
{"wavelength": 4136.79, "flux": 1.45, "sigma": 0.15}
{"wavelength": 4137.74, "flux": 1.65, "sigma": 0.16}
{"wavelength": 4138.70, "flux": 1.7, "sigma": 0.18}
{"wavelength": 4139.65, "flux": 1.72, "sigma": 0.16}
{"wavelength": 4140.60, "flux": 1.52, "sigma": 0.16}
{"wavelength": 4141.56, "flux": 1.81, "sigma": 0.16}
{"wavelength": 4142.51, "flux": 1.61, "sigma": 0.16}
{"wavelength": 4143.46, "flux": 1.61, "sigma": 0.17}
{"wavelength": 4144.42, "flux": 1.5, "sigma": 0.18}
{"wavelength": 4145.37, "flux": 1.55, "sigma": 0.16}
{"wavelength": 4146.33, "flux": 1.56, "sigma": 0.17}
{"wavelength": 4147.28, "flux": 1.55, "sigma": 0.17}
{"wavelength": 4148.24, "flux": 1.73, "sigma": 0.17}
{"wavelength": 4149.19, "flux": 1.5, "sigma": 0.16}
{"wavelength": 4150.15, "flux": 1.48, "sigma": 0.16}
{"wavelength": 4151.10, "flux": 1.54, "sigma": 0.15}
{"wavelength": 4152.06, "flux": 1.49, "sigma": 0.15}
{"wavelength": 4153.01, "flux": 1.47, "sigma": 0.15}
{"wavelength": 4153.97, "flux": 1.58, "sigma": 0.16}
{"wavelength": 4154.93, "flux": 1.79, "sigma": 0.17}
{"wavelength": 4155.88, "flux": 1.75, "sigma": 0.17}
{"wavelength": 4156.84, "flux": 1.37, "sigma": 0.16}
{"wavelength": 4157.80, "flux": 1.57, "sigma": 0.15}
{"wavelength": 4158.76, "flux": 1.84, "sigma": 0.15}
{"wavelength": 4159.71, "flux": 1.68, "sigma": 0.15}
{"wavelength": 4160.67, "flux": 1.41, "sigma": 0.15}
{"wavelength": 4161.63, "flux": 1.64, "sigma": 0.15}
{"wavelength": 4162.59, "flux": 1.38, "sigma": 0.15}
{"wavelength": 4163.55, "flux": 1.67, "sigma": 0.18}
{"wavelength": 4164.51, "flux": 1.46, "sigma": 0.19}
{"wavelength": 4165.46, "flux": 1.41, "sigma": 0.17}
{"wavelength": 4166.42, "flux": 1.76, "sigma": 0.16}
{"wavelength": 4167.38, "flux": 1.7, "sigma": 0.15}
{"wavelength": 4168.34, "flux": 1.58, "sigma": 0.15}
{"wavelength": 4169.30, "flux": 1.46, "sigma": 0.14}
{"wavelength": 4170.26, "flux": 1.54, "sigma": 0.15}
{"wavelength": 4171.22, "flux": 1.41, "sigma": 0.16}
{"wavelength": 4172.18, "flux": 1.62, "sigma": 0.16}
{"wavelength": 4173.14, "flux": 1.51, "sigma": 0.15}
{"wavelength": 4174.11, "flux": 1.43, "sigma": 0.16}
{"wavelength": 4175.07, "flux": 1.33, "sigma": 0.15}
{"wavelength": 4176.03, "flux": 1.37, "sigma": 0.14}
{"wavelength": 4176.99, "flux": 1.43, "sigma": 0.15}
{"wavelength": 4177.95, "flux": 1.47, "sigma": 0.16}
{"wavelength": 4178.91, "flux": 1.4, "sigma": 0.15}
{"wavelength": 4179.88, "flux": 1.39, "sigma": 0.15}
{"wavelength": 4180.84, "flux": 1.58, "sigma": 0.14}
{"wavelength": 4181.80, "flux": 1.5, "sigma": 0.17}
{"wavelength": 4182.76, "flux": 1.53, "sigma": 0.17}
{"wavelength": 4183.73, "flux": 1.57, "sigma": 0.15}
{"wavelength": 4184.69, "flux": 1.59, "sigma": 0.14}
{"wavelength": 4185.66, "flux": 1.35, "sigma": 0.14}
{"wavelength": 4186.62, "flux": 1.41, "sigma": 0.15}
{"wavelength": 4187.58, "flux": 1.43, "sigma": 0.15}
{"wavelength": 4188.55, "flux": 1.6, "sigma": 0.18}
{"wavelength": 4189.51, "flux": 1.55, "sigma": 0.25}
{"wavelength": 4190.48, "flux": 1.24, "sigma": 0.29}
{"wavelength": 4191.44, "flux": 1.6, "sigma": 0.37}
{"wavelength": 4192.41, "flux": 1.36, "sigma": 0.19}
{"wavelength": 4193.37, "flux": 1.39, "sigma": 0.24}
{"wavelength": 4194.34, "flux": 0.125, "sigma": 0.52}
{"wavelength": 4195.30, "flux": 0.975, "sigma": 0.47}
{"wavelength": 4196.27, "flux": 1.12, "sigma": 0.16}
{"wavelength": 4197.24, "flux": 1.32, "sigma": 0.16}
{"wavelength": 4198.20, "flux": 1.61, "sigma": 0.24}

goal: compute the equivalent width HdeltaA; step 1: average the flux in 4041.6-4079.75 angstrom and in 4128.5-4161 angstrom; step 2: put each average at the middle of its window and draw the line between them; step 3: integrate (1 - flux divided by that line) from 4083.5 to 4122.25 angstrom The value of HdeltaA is 3.3 angstrom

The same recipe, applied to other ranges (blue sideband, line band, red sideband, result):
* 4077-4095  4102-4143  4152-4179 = 3.20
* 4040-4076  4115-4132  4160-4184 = 1.13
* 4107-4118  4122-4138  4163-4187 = -1.30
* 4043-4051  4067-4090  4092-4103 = -2.80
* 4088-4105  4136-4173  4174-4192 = -2.61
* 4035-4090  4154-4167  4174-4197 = -1.48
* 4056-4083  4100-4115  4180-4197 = 1.95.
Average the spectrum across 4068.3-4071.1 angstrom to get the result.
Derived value 1.79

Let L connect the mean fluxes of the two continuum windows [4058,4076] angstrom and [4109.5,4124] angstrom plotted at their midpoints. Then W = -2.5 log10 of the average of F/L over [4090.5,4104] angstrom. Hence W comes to 0.06 mag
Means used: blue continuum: 1.72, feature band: 1.47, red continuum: 1.44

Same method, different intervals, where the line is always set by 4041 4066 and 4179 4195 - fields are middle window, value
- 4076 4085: -0.06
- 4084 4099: -0.04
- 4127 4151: -0.06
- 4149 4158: -0.07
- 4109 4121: 0.08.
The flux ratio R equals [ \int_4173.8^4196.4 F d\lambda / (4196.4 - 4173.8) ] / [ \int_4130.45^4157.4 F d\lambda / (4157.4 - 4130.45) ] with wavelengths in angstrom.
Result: 0.86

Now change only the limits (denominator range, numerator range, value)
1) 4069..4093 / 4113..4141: 0.88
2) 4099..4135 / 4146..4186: 1.06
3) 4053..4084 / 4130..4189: 0.91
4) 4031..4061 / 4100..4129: 0.85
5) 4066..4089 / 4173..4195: 0.80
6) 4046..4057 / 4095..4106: 0.85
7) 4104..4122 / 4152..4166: 1.11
